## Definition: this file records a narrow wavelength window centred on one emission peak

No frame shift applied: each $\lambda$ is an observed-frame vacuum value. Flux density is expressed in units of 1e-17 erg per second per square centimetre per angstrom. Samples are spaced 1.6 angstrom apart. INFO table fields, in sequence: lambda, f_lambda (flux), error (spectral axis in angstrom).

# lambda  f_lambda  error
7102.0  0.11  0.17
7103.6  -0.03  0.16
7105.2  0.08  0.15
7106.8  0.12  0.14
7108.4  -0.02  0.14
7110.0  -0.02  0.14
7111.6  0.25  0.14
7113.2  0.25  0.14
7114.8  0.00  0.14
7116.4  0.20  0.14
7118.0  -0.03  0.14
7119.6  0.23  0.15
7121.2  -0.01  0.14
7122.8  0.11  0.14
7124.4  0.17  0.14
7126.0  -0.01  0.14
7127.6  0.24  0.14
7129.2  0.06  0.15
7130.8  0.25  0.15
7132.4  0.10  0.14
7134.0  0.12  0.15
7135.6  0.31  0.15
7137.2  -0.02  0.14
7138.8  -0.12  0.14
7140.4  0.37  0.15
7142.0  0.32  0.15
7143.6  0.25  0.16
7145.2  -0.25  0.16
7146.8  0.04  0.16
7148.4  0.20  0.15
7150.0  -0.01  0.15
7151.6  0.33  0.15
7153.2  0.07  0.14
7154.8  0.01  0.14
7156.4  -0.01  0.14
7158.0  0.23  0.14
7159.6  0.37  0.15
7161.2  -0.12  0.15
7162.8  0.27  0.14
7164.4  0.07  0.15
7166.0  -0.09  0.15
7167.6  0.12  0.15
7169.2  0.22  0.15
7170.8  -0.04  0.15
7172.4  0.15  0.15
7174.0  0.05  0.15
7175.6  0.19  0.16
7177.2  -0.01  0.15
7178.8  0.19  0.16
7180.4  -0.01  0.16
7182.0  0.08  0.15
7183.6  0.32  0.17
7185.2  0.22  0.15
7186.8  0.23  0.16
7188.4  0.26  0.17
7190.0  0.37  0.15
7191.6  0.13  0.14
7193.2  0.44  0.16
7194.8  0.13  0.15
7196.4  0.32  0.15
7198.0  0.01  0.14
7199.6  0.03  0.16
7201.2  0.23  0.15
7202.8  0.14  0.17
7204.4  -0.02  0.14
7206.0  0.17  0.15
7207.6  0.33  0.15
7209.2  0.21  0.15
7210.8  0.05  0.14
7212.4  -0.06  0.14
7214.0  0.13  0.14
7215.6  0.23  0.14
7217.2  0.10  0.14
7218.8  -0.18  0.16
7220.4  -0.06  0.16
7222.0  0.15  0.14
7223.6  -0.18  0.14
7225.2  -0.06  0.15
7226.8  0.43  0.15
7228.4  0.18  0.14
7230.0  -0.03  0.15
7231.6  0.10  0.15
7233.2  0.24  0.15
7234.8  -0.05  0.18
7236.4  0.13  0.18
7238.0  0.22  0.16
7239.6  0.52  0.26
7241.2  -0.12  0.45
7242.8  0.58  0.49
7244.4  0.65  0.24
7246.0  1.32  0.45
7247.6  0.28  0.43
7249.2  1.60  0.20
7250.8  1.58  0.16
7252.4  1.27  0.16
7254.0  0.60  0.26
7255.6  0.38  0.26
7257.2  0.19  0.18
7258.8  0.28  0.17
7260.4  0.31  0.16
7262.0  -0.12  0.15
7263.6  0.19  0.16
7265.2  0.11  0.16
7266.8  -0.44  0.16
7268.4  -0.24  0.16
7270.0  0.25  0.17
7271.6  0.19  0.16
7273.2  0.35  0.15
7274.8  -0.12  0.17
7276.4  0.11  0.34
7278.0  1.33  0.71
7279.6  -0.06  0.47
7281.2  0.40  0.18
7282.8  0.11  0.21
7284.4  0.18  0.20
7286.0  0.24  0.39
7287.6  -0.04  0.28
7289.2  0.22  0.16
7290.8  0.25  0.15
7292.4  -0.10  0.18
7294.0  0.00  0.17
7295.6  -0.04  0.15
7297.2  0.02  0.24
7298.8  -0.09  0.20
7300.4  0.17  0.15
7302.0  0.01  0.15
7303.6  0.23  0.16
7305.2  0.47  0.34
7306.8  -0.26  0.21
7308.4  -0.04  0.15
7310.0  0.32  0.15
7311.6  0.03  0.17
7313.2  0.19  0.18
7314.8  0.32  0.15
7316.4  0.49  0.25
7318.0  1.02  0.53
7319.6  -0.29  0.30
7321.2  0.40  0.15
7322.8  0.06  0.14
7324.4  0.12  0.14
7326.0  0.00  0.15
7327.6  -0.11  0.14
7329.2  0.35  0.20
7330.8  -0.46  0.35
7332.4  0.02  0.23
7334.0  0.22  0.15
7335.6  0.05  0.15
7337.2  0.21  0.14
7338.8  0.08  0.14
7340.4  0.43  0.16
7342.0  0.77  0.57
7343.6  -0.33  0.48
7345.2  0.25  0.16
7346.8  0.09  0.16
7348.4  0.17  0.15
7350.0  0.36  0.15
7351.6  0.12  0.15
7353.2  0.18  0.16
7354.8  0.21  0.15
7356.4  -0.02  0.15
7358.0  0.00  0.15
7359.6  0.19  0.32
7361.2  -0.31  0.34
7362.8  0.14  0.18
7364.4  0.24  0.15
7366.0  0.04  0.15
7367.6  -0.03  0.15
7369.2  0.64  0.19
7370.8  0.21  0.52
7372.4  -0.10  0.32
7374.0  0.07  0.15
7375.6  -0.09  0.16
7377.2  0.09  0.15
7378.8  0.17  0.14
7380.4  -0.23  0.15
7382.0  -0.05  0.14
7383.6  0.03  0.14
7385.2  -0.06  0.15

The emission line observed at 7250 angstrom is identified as [O II] 3727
